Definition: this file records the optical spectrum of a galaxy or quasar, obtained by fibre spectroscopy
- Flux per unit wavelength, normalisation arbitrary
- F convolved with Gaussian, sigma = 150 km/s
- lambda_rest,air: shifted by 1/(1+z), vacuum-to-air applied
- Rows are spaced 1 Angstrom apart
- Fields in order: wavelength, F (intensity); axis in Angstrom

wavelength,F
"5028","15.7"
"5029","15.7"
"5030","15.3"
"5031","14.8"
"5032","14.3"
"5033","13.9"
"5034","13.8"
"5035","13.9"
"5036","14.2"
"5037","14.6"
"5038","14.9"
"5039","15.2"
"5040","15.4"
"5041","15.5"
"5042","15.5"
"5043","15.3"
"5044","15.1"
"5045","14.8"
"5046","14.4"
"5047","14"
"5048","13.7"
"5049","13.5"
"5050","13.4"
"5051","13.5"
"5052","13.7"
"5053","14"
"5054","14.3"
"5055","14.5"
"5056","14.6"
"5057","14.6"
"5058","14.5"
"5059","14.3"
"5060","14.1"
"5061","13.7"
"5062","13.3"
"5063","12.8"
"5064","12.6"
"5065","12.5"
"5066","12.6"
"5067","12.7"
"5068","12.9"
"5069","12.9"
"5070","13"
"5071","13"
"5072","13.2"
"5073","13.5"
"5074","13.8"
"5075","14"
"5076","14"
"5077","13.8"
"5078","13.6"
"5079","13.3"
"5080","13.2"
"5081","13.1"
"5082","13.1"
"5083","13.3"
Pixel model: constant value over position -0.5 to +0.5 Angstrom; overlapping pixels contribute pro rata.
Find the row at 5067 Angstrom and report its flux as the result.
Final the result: 12.7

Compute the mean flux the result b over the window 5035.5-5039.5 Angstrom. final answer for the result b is 14.7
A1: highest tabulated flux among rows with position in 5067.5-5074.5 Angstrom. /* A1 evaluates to 13.8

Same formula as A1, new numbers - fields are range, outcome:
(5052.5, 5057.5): 14.6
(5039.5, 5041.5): 15.5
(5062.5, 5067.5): 12.8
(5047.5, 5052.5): 13.7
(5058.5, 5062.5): 14.3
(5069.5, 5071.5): 13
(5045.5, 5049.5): 14.4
